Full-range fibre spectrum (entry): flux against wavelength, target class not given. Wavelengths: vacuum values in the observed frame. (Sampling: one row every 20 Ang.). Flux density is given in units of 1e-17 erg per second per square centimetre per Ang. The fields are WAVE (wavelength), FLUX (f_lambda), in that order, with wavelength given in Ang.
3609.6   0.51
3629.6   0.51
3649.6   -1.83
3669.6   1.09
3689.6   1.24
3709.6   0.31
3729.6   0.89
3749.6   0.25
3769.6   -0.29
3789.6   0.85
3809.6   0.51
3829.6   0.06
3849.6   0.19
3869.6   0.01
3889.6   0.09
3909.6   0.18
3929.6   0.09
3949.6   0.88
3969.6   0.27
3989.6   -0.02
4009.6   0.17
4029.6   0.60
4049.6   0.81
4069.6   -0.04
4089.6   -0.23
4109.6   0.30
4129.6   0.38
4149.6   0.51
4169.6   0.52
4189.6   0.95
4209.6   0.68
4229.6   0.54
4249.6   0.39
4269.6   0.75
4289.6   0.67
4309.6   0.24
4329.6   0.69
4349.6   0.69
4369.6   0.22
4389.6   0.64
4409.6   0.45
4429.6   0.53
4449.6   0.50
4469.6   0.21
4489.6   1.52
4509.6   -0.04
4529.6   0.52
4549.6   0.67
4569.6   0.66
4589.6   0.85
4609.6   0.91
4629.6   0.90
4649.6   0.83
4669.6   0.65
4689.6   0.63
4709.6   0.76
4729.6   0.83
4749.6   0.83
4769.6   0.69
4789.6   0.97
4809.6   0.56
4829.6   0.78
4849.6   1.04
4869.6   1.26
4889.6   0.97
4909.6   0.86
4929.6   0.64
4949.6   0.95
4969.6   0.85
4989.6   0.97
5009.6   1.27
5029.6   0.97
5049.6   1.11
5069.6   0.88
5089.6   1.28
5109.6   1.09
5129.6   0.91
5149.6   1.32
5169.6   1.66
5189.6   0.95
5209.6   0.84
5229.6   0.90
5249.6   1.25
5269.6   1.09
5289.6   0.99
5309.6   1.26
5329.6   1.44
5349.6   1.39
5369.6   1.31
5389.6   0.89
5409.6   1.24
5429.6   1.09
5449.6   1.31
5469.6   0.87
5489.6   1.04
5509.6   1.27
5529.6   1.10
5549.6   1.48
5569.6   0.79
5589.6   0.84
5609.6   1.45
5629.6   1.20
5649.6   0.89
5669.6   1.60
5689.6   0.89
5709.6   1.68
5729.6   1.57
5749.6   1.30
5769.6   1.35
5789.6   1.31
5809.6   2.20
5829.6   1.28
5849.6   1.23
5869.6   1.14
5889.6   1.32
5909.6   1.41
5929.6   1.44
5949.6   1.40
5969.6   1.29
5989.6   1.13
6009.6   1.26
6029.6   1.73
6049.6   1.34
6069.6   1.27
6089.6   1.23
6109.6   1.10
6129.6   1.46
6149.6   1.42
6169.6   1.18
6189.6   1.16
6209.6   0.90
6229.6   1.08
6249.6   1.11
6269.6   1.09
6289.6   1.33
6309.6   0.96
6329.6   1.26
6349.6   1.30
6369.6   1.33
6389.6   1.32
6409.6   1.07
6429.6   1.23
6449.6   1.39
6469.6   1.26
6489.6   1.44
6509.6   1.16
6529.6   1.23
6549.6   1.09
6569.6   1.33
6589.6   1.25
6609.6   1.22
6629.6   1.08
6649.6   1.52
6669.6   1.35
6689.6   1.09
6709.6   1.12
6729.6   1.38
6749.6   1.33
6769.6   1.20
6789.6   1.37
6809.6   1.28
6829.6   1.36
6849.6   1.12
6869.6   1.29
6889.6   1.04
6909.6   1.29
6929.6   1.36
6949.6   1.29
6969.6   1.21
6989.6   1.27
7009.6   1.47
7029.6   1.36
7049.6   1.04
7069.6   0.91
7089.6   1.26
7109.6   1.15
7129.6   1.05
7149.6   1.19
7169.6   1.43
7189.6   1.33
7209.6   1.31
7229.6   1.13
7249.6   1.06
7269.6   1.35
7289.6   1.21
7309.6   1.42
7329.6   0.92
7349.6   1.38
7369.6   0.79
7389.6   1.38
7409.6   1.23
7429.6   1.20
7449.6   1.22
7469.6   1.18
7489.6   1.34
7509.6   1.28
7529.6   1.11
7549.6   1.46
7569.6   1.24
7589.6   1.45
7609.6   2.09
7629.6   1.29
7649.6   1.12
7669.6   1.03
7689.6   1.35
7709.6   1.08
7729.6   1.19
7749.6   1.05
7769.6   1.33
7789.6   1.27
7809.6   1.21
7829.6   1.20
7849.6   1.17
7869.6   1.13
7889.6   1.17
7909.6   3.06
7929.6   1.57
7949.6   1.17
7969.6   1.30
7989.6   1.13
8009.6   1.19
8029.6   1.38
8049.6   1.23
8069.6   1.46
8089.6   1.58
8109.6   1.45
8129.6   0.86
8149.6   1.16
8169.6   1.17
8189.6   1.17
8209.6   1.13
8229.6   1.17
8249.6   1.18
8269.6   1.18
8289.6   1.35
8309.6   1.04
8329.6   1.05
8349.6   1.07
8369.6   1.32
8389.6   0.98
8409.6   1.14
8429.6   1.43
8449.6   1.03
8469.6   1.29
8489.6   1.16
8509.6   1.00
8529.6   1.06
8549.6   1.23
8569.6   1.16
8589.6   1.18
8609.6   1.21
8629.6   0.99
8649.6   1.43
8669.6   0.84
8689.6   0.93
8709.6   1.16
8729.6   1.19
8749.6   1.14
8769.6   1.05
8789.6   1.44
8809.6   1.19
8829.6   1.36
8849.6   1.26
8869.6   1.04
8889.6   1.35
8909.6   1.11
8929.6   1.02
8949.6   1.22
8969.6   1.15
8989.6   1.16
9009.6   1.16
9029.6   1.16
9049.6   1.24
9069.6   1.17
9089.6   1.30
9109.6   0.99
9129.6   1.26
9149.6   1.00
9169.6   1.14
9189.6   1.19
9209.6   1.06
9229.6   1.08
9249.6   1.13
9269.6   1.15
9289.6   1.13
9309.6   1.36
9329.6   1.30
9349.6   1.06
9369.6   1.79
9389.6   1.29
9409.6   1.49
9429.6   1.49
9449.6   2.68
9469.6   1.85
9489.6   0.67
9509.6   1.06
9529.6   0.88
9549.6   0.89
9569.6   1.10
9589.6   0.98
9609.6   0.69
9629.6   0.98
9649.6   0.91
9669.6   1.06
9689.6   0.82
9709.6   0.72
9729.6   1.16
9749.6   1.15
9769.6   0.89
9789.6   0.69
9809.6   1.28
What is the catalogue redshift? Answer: 0.205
